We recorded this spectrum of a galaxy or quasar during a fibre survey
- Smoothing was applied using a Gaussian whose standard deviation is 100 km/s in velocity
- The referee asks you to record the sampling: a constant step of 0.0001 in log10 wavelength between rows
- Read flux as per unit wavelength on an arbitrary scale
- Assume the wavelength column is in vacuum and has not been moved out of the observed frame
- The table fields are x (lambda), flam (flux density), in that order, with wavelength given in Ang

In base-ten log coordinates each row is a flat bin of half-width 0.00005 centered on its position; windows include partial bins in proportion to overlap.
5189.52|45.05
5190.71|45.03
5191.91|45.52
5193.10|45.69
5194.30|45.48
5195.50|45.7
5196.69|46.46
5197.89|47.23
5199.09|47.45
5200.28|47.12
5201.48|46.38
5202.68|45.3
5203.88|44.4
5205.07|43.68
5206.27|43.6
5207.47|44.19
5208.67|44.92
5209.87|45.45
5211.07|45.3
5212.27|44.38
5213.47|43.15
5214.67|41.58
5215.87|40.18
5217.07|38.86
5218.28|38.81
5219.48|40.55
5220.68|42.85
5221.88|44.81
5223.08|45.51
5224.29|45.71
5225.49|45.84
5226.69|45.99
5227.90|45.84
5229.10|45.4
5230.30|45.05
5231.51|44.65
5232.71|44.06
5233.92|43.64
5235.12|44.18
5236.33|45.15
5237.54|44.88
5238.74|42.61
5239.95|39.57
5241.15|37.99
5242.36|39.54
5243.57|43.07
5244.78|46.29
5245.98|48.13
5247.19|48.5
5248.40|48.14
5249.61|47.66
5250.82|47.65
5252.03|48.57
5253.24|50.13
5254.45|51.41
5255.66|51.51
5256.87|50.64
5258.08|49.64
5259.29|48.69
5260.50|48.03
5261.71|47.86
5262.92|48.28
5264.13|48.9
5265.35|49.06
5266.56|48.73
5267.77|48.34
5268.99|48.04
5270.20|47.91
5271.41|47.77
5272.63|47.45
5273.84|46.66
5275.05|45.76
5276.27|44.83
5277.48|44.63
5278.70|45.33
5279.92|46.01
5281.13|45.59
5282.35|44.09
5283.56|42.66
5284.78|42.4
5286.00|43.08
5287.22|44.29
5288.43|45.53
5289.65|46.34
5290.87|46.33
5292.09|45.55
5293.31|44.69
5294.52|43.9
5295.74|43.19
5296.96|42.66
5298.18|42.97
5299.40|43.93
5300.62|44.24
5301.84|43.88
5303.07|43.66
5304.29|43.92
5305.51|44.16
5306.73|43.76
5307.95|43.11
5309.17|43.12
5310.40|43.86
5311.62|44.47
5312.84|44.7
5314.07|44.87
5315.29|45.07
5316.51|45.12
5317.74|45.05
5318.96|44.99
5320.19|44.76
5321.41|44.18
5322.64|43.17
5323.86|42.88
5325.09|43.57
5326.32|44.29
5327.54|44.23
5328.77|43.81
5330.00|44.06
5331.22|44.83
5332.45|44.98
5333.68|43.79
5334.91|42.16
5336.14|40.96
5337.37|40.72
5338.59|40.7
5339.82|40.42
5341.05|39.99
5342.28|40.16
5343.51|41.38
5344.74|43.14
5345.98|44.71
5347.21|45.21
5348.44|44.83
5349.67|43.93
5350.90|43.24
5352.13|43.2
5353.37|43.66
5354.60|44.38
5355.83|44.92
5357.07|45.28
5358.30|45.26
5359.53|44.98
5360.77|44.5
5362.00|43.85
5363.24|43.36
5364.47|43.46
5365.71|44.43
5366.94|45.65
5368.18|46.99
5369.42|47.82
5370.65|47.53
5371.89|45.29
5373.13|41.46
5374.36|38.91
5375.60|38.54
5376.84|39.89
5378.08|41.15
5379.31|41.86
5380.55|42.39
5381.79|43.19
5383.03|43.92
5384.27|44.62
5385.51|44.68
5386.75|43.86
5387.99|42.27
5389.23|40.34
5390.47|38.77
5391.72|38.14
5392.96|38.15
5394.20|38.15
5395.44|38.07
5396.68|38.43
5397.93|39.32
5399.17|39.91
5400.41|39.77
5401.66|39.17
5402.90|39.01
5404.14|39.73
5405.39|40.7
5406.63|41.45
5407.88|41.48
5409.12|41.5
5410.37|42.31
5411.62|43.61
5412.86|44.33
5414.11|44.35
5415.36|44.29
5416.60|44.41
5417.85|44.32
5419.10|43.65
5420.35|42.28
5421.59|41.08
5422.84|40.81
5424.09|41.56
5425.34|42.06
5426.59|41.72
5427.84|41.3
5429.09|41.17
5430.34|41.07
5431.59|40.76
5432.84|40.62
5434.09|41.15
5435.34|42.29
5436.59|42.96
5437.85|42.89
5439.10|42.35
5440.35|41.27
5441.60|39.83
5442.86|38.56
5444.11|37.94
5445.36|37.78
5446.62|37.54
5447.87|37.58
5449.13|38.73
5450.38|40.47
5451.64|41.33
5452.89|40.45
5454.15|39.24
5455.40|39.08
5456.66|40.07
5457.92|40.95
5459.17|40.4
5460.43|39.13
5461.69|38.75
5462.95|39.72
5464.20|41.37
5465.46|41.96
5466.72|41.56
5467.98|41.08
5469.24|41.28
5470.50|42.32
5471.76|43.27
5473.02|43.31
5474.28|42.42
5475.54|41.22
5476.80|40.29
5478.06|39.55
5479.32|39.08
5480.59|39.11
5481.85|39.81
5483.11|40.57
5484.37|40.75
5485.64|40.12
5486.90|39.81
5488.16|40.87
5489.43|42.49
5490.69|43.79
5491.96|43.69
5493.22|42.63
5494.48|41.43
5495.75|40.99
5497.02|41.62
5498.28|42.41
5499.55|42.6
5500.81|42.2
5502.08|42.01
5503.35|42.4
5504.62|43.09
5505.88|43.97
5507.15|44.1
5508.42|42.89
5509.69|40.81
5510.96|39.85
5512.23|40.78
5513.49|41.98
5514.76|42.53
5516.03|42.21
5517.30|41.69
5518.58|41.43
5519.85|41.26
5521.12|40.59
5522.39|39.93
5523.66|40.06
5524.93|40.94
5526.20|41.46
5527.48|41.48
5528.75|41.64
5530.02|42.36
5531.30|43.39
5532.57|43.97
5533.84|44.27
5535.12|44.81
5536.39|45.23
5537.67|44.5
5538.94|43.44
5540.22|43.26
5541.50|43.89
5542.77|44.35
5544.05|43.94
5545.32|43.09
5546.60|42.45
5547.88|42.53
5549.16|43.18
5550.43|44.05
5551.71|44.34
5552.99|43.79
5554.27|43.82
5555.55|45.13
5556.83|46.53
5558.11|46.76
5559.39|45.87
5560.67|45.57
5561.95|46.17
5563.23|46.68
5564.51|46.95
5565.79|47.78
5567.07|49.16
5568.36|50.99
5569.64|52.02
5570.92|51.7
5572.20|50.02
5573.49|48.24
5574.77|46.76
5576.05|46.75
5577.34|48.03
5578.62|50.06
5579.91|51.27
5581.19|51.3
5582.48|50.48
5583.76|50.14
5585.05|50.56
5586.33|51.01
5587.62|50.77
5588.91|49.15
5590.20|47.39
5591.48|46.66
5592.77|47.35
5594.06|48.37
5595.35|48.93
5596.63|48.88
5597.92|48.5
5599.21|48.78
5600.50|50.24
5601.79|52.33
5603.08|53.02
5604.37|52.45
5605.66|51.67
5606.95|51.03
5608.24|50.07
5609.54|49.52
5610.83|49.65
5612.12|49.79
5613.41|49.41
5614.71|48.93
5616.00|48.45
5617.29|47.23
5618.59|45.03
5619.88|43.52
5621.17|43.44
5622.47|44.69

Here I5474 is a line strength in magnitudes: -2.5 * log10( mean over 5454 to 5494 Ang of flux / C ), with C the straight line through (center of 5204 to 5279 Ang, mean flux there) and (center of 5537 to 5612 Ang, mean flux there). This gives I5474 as 0.15 mag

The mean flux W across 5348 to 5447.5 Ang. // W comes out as 42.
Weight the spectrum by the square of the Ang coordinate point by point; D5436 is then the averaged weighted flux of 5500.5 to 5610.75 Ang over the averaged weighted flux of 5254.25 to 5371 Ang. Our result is 1.12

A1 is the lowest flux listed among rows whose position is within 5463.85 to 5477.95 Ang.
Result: 40.29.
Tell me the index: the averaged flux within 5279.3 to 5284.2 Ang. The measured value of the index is 44.6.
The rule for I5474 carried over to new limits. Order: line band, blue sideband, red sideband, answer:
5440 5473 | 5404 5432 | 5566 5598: 0.10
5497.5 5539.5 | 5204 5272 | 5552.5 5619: 0.14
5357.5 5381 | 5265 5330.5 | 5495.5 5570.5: 0.02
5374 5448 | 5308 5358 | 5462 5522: 0.04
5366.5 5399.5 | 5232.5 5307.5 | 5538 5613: 0.12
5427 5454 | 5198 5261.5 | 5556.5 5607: 0.18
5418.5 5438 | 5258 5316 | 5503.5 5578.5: 0.08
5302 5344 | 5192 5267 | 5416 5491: 0.00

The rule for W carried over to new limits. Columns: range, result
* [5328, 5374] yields 43.7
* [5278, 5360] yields 43.9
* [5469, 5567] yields 42.7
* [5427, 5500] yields 40.8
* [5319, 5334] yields 44.1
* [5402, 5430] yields 42.1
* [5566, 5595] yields 49.4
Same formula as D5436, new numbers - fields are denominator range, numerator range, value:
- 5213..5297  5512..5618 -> 1.15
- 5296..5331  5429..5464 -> 0.96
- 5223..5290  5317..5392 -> 0.97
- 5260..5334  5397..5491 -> 0.96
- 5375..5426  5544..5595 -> 1.22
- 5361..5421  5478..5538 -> 1.04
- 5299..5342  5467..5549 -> 1.04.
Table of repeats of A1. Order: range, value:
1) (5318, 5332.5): 42.88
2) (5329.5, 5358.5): 39.99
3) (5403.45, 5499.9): 37.54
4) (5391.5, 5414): 38.07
